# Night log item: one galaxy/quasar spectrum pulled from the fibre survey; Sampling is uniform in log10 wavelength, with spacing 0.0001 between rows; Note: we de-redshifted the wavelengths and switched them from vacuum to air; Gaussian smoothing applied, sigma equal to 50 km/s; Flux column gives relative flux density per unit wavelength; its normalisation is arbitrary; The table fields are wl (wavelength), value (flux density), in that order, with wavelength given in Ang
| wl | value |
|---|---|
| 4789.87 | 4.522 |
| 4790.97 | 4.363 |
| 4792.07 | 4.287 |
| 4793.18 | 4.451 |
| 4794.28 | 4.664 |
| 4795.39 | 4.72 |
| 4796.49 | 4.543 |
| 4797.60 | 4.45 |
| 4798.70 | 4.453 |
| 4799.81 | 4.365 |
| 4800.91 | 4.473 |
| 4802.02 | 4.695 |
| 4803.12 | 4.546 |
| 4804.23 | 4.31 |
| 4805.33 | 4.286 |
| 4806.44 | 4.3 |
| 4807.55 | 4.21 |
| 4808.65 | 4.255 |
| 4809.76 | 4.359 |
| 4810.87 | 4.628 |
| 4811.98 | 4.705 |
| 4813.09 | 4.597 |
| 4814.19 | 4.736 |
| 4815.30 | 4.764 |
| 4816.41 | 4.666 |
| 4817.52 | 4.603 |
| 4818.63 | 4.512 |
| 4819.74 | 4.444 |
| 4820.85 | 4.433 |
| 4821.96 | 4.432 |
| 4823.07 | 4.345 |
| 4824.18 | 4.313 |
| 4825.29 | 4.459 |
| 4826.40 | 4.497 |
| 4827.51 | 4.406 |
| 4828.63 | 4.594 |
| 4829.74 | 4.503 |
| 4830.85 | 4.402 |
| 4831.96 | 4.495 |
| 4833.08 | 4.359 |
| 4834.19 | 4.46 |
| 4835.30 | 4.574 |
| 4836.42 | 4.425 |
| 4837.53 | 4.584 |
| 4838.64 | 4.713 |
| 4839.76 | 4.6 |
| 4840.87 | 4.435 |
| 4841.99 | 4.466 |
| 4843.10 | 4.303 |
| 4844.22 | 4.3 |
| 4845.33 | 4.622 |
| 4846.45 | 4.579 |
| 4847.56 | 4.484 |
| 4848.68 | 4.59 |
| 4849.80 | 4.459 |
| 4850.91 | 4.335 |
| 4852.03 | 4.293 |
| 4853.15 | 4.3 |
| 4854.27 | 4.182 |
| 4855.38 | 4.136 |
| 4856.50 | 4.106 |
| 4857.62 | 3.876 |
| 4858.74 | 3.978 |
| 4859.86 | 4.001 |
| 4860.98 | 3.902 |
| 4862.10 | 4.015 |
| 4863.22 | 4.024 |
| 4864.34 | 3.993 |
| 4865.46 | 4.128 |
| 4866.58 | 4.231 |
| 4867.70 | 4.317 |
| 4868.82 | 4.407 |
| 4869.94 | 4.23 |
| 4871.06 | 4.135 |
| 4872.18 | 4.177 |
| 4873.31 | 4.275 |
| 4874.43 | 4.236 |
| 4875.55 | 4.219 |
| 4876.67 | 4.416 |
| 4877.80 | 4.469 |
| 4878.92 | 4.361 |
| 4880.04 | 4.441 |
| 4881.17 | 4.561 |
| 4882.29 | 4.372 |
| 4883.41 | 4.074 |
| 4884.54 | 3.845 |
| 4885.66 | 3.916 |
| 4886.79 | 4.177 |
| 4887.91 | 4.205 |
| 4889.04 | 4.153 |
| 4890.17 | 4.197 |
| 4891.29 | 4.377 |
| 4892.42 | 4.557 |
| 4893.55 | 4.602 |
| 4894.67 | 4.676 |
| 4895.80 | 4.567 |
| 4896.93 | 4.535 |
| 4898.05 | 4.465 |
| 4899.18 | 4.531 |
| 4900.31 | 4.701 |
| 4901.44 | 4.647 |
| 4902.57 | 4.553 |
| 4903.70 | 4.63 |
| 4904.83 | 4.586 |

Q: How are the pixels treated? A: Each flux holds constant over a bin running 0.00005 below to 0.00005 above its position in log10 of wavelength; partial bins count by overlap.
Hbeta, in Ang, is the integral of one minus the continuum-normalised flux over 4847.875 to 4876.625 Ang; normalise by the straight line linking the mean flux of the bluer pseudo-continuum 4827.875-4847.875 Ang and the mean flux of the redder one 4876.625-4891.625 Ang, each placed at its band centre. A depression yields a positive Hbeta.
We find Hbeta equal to 1.2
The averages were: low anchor 4.49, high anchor 4.25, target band 4.19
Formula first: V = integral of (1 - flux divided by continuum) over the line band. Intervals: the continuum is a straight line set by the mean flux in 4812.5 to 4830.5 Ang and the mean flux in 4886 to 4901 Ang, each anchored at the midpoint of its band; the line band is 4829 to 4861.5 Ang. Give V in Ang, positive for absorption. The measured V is 0.9 Ang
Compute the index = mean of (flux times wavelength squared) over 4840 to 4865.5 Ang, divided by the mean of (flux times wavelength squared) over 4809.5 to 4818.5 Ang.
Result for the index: 0.93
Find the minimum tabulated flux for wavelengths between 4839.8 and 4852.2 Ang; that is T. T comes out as 4.293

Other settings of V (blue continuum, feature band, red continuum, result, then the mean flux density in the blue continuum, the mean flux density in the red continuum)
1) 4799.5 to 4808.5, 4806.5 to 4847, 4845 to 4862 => -1.5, 4.4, 4.24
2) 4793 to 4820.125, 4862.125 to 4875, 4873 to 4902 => 0.6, 4.51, 4.37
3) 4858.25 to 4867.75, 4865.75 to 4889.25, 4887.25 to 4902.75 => 0.0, 4.05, 4.48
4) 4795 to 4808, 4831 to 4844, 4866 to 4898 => -0.3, 4.44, 4.32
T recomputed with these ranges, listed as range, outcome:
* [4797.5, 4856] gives 4.136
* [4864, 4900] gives 3.845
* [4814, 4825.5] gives 4.313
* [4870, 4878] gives 4.135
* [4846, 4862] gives 3.876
